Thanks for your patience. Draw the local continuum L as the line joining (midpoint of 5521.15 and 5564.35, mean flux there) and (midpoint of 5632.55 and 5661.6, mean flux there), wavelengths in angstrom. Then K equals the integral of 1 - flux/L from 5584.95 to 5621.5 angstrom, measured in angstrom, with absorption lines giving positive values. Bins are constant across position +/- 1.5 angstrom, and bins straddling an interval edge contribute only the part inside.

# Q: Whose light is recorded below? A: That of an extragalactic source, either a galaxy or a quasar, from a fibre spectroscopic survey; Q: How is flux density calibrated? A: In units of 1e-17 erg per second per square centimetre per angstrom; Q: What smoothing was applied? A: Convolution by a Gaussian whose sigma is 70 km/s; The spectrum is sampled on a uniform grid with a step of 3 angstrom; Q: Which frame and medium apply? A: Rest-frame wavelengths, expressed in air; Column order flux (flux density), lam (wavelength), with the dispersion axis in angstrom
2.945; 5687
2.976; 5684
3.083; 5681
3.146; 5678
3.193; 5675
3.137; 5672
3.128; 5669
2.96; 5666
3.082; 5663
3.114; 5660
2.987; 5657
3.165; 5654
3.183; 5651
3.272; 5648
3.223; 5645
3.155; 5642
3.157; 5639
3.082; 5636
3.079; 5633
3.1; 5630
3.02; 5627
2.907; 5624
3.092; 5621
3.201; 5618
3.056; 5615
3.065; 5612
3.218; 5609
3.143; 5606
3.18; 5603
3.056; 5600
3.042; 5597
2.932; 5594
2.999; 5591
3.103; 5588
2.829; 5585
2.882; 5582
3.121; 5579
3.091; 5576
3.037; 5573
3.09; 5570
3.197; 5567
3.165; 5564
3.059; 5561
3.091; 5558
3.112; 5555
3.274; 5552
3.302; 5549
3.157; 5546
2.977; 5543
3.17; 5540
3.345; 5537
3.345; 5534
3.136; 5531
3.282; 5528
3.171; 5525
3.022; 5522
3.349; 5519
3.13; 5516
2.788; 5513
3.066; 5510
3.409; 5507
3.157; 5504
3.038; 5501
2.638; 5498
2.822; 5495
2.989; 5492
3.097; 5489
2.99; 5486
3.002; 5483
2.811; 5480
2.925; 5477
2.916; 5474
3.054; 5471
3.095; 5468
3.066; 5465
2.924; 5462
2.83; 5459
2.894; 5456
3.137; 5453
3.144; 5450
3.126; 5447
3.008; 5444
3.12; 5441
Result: 0.90 angstrom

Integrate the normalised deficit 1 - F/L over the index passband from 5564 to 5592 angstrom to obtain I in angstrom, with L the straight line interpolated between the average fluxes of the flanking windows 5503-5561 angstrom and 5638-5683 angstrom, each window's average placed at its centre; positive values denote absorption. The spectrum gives 1.0 angstrom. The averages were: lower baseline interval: 3.17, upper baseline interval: 3.13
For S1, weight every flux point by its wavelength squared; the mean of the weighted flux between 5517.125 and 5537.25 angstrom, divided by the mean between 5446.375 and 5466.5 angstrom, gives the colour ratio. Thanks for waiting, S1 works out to 1.1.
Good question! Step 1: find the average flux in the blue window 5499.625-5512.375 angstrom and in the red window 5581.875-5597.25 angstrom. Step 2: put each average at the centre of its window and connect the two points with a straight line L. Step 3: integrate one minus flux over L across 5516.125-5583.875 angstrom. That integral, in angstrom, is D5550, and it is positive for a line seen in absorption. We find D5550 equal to -2.3 angstrom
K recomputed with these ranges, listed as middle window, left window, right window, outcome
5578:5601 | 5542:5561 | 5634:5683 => 1.1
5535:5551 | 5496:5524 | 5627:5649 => -0.6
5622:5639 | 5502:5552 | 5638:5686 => 0.5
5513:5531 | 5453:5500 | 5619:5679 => -1.0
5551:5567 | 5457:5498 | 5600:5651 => -0.5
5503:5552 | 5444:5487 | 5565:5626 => -2.5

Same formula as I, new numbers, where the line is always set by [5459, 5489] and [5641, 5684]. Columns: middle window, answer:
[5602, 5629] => -0.08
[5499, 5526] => -0.99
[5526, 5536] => -0.78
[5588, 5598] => 0.21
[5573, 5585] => 0.20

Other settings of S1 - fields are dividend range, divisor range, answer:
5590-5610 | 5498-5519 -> 1.03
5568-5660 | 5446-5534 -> 1.06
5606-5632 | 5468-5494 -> 1.09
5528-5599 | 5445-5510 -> 1.07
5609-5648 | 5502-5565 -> 1.02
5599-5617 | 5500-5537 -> 1.02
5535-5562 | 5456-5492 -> 1.10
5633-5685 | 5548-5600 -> 1.05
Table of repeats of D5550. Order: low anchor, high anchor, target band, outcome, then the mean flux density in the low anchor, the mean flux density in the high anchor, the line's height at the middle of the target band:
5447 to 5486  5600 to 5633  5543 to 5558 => -0.63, 2.99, 3.1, 3.05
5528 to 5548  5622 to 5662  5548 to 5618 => 1.56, 3.2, 3.11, 3.16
